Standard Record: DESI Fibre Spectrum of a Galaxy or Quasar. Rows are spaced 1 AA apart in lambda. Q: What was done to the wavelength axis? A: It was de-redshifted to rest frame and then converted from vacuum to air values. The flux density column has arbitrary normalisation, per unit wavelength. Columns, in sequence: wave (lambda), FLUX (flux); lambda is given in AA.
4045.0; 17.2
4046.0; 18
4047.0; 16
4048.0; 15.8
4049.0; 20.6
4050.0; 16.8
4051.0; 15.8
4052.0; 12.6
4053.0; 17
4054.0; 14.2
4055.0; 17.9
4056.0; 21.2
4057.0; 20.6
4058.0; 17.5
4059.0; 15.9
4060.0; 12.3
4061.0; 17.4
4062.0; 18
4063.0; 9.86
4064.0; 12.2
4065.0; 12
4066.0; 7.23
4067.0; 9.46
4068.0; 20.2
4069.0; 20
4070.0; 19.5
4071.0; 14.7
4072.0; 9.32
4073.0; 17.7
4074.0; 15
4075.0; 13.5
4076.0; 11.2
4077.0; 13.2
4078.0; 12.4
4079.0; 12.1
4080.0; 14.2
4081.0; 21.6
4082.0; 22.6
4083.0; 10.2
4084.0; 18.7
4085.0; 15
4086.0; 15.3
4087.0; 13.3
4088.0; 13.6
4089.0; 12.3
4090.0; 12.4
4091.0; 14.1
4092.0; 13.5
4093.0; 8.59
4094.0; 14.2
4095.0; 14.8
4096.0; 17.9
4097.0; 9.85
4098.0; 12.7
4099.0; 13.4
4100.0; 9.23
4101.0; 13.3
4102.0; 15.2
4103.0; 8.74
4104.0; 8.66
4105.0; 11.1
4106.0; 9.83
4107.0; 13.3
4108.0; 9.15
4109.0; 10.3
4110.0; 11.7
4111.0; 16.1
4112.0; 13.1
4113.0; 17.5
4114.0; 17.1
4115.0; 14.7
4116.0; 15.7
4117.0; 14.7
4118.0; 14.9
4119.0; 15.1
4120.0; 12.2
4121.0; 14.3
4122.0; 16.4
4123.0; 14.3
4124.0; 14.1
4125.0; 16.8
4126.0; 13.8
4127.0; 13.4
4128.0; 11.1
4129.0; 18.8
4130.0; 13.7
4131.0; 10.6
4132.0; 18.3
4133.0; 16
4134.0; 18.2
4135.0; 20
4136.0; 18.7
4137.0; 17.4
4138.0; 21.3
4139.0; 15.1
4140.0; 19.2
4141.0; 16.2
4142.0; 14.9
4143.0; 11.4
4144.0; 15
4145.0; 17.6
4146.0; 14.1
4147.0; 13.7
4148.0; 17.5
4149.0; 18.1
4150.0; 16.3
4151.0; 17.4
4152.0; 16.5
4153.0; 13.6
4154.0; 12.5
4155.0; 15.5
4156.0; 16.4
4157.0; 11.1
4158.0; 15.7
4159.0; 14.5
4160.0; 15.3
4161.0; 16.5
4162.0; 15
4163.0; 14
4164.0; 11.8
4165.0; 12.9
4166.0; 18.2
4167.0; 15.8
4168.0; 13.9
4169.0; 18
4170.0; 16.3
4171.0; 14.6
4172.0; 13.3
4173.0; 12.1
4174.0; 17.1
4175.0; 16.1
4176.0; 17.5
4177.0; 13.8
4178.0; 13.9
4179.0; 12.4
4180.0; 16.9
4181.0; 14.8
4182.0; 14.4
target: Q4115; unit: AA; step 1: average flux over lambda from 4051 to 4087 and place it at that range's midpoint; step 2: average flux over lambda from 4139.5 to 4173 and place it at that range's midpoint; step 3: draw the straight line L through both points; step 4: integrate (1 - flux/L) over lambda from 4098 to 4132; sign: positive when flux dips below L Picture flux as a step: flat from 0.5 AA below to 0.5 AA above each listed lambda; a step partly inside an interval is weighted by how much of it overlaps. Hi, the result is 3.8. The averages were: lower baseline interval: 15.2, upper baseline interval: 15.2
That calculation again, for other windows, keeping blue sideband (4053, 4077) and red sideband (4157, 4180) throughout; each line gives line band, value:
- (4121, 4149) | -1.7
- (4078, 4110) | 4.0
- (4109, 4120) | 0.2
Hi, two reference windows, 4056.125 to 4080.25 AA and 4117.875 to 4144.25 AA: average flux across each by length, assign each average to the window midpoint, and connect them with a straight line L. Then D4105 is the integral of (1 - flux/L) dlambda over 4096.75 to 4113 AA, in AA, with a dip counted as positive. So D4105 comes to 3.59 AA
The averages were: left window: 14.5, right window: 15.6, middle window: 11.8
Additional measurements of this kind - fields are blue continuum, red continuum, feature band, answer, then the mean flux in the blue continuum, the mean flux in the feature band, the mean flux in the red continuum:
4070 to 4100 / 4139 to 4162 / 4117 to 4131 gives 0.4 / 14.1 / 14.4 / 15.4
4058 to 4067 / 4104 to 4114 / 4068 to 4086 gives -3.5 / 13.2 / 15.5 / 12.5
